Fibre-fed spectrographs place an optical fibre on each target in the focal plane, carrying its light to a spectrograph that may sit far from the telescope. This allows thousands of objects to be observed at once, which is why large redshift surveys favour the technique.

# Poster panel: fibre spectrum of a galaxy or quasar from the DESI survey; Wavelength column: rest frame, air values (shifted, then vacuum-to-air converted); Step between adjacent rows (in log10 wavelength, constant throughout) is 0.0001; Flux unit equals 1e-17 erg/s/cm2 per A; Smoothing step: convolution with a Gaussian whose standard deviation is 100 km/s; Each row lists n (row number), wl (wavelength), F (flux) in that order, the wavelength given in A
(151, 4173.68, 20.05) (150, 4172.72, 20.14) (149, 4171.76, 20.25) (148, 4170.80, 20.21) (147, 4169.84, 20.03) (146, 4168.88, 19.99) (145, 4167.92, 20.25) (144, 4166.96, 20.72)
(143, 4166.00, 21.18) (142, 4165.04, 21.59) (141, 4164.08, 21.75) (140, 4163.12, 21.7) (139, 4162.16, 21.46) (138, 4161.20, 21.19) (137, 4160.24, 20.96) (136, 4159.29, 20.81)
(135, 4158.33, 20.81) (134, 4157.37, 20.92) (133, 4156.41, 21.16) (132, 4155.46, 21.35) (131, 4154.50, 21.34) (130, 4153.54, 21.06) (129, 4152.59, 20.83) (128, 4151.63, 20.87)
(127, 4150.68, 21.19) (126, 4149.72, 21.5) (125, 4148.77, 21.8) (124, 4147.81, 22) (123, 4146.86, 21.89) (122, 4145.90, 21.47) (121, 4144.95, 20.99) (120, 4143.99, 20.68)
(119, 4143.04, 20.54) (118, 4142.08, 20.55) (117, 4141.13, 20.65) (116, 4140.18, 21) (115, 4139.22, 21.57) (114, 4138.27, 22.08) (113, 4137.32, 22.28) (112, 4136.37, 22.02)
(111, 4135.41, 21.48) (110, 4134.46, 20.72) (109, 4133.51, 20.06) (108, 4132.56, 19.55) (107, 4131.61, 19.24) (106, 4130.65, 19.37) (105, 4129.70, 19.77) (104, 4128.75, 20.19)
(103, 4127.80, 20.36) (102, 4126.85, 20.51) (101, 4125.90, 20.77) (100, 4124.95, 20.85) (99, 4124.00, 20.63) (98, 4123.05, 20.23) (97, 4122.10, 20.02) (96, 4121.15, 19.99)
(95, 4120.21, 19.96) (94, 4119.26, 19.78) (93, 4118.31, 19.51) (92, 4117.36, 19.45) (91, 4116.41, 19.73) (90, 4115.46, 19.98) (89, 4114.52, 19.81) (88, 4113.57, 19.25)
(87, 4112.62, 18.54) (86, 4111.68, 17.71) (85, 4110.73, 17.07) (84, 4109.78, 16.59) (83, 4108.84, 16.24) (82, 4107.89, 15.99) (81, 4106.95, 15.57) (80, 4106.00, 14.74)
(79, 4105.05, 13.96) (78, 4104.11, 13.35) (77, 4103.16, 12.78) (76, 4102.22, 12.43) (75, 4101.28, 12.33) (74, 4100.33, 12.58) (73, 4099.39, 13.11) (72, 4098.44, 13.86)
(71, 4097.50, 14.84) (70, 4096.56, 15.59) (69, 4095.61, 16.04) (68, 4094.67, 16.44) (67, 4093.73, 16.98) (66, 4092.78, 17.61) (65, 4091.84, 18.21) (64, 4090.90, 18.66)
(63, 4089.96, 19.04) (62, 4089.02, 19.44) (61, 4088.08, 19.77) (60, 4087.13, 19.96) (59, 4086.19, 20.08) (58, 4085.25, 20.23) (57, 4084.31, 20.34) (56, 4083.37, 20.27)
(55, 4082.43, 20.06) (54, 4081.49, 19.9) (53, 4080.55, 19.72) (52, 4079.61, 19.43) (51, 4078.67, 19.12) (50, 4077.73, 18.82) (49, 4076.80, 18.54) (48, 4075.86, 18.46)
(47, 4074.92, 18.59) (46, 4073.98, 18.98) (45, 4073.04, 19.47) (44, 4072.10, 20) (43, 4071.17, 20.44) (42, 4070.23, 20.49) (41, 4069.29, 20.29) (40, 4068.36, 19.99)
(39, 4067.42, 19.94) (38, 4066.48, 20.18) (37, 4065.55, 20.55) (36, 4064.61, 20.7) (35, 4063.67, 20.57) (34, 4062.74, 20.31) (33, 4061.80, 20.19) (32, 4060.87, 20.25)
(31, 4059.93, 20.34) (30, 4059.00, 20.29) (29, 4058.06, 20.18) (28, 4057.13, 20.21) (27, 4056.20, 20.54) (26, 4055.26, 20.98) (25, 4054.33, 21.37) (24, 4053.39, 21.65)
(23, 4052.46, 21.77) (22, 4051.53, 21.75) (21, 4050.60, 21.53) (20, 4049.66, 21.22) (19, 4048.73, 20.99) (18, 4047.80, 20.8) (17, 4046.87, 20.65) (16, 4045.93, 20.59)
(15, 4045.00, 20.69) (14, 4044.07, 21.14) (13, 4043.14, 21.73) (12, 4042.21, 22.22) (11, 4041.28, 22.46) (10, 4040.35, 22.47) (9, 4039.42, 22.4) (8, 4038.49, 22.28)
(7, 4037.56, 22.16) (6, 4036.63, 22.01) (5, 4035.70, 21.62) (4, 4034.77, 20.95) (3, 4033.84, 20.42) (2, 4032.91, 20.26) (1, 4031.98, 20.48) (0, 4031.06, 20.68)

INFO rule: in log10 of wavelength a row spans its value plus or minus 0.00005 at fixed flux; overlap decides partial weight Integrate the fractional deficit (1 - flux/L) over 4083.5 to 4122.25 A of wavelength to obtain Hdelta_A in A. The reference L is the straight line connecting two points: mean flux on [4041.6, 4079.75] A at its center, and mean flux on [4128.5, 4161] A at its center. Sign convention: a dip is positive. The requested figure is 6.4 A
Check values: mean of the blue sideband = 20.4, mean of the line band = 17.3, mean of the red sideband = 21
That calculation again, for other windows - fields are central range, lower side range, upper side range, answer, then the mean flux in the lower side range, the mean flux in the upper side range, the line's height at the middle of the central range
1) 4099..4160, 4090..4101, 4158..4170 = -2.9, 15.9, 21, 18.4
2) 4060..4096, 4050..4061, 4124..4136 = 2.2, 20.9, 20.3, 20.7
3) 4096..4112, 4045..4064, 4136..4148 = 4.9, 20.8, 21.4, 21.1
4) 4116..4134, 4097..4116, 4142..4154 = -1.9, 15.6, 21.2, 18.1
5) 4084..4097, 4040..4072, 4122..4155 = 1.5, 20.9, 20.9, 20.9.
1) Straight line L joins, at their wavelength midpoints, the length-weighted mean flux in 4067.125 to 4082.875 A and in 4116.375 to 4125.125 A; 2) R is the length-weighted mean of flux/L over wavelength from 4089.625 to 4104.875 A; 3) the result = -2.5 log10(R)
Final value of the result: 0.29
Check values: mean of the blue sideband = 19.5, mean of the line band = 15.2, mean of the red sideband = 20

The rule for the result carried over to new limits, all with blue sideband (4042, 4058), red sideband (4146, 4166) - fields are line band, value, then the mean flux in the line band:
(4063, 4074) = 0.05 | 20.2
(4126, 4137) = 0.05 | 20.3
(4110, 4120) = 0.12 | 19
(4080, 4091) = 0.07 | 19.8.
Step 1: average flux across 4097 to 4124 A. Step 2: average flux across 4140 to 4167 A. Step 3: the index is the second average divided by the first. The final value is 1.3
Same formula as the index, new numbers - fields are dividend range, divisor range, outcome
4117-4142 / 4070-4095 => 1.06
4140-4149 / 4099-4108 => 1.55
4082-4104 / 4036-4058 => 0.79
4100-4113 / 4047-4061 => 0.72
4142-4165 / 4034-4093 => 1.04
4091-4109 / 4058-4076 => 0.75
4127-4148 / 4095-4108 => 1.48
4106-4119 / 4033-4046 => 0.83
